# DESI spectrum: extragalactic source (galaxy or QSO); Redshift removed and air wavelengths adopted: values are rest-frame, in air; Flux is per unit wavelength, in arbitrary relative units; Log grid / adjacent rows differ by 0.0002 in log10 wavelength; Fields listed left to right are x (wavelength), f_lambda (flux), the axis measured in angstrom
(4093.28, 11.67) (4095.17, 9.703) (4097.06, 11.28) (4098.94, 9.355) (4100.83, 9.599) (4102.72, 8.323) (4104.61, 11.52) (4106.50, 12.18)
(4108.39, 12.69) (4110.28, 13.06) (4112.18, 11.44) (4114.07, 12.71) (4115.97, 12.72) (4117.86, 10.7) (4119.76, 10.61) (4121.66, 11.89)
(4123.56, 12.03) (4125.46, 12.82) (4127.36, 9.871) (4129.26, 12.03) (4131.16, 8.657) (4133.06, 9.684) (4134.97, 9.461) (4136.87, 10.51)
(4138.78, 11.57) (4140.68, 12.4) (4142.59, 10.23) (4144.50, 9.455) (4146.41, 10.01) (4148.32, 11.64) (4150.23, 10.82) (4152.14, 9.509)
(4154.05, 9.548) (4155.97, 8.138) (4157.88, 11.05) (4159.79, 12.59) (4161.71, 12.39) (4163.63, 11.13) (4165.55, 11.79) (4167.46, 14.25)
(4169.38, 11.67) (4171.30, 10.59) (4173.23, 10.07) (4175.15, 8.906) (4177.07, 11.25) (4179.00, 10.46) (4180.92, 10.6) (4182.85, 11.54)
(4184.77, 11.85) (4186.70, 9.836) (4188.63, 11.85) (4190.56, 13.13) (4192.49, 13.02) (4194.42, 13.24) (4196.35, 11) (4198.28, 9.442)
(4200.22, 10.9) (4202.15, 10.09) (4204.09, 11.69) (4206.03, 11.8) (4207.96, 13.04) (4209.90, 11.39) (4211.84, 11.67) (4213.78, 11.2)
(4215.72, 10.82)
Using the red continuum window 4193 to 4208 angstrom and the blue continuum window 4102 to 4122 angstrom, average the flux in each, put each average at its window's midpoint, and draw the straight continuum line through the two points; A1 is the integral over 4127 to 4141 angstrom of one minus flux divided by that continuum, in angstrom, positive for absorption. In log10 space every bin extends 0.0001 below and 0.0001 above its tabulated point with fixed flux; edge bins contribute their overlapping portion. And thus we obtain 1.34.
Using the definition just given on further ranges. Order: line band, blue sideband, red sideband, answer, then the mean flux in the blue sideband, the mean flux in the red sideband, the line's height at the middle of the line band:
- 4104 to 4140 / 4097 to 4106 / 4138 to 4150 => -3.4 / 10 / 10.9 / 10.4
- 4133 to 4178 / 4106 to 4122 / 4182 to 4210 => 3.8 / 12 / 11.6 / 11.8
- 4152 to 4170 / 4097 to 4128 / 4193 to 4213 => 0.2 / 11.4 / 11.5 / 11.4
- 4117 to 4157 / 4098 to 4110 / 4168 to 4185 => 0.8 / 10.8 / 10.8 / 10.8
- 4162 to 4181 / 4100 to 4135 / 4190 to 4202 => 0.6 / 11.2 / 11.6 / 11.5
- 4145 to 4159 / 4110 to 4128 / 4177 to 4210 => 1.8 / 11.8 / 11.5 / 11.6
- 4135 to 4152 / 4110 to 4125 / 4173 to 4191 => 1.2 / 11.9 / 10.9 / 11.5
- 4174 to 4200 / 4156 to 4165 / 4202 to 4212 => 0.8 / 11.4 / 11.7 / 11.6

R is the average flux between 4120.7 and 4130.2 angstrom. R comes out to 11.7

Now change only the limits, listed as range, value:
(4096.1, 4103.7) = 9.65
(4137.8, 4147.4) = 10.7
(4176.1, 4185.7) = 11.1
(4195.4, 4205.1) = 10.6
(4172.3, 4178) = 10.1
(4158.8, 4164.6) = 12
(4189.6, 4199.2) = 12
